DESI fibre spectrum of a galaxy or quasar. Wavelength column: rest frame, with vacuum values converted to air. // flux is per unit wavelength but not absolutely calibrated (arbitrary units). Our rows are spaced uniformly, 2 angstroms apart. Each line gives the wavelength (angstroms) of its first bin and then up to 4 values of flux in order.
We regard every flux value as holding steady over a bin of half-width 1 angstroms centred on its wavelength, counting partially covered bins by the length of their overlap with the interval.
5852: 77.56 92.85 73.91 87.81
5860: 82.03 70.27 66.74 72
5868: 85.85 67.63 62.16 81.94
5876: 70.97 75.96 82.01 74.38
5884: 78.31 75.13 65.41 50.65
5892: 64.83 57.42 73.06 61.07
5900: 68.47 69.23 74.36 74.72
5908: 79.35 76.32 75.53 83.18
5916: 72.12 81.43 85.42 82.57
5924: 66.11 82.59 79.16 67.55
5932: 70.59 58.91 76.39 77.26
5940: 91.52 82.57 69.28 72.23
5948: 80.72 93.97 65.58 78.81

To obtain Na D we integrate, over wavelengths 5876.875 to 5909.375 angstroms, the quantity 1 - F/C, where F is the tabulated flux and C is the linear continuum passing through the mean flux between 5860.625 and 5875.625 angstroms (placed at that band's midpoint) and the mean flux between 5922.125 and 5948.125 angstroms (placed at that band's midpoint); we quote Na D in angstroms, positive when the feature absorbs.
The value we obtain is 1.4 angstroms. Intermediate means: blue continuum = 72.6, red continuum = 75.1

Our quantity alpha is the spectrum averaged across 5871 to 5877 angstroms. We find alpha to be 71.7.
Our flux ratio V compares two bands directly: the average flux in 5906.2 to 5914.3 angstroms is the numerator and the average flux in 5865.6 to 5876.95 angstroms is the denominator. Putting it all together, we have 1.1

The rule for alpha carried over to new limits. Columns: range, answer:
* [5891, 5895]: 61.1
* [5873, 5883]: 77.1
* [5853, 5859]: 84.9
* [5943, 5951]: 79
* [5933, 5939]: 70.9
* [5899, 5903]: 68.8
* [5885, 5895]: 62.7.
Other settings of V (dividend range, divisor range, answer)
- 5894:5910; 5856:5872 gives 0.94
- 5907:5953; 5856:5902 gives 1.08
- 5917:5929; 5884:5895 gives 1.24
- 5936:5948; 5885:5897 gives 1.22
